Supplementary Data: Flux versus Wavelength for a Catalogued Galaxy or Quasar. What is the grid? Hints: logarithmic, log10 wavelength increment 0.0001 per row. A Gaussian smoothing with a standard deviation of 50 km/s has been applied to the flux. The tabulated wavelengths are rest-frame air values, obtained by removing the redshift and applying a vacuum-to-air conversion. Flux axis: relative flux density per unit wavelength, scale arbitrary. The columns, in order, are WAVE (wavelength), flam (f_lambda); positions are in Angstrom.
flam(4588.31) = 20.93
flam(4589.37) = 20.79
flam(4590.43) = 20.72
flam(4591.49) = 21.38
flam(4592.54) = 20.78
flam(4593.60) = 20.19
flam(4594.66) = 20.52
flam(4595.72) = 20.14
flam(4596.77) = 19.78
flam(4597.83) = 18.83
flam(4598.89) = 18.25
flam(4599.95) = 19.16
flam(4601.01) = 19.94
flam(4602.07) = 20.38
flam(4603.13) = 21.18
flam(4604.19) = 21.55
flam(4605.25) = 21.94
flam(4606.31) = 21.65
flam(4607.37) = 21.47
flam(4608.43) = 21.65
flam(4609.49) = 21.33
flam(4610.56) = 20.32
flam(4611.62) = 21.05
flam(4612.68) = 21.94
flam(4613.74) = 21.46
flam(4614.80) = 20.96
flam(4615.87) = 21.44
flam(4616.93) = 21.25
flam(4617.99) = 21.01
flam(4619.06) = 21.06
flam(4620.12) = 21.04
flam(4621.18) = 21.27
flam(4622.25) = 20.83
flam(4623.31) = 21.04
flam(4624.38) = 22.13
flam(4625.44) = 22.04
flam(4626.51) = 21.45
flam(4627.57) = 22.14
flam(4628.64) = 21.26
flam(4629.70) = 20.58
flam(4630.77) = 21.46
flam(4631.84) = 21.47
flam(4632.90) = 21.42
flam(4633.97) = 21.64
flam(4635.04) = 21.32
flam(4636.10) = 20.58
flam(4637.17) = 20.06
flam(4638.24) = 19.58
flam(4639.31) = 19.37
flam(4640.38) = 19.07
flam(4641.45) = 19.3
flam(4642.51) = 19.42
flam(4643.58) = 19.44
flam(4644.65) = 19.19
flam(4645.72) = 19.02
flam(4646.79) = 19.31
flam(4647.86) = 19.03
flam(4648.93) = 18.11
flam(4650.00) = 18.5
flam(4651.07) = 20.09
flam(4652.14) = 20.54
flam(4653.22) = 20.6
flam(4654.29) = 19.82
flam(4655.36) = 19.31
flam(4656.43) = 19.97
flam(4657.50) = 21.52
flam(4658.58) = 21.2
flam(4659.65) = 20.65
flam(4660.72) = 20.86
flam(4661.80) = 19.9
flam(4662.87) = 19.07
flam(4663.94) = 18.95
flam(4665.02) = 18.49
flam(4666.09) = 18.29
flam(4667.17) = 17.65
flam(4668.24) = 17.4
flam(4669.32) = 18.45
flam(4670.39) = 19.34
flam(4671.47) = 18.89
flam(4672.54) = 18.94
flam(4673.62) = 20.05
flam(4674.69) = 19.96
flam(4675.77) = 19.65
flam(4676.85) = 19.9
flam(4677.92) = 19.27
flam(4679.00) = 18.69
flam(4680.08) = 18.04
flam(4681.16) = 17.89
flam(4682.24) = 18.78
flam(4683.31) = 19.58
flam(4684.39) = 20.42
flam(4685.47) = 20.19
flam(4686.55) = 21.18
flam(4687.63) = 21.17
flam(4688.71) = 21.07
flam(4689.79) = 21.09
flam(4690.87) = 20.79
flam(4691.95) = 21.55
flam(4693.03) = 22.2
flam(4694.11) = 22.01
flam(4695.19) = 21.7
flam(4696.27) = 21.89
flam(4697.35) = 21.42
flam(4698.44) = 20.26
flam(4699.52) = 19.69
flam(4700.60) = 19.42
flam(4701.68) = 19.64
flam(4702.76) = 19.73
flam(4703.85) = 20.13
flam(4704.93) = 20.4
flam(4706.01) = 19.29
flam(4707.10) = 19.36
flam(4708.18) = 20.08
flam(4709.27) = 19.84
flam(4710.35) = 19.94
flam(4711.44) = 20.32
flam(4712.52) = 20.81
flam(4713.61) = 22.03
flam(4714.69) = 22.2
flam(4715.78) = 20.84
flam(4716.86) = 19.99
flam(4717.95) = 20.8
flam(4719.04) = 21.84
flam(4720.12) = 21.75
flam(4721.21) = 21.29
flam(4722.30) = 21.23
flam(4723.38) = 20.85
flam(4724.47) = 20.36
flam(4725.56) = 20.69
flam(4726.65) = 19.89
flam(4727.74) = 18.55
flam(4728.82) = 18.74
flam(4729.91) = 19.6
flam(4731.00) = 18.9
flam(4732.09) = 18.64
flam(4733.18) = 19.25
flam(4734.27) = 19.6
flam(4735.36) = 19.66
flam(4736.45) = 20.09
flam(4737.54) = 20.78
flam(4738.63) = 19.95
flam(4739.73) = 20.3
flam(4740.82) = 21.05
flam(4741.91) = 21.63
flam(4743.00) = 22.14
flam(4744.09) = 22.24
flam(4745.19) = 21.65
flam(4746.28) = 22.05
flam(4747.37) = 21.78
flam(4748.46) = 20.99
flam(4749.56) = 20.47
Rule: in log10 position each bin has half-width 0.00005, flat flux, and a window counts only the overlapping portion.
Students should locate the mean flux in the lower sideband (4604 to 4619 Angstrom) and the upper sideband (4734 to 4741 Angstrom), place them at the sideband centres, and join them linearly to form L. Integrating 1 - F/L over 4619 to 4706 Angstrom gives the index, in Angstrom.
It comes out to 3.1 Angstrom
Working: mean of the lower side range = 21.3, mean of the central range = 20.1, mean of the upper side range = 20.2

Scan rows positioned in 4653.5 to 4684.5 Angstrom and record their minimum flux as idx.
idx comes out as 17.4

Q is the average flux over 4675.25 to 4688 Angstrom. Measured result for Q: 19.5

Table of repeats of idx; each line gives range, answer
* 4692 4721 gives 19.29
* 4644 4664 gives 18.11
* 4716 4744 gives 18.55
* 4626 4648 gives 19.02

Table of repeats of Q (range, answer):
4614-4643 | 20.9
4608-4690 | 20.1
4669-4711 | 20.1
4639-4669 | 19.4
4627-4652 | 20.1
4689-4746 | 20.5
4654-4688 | 19.5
